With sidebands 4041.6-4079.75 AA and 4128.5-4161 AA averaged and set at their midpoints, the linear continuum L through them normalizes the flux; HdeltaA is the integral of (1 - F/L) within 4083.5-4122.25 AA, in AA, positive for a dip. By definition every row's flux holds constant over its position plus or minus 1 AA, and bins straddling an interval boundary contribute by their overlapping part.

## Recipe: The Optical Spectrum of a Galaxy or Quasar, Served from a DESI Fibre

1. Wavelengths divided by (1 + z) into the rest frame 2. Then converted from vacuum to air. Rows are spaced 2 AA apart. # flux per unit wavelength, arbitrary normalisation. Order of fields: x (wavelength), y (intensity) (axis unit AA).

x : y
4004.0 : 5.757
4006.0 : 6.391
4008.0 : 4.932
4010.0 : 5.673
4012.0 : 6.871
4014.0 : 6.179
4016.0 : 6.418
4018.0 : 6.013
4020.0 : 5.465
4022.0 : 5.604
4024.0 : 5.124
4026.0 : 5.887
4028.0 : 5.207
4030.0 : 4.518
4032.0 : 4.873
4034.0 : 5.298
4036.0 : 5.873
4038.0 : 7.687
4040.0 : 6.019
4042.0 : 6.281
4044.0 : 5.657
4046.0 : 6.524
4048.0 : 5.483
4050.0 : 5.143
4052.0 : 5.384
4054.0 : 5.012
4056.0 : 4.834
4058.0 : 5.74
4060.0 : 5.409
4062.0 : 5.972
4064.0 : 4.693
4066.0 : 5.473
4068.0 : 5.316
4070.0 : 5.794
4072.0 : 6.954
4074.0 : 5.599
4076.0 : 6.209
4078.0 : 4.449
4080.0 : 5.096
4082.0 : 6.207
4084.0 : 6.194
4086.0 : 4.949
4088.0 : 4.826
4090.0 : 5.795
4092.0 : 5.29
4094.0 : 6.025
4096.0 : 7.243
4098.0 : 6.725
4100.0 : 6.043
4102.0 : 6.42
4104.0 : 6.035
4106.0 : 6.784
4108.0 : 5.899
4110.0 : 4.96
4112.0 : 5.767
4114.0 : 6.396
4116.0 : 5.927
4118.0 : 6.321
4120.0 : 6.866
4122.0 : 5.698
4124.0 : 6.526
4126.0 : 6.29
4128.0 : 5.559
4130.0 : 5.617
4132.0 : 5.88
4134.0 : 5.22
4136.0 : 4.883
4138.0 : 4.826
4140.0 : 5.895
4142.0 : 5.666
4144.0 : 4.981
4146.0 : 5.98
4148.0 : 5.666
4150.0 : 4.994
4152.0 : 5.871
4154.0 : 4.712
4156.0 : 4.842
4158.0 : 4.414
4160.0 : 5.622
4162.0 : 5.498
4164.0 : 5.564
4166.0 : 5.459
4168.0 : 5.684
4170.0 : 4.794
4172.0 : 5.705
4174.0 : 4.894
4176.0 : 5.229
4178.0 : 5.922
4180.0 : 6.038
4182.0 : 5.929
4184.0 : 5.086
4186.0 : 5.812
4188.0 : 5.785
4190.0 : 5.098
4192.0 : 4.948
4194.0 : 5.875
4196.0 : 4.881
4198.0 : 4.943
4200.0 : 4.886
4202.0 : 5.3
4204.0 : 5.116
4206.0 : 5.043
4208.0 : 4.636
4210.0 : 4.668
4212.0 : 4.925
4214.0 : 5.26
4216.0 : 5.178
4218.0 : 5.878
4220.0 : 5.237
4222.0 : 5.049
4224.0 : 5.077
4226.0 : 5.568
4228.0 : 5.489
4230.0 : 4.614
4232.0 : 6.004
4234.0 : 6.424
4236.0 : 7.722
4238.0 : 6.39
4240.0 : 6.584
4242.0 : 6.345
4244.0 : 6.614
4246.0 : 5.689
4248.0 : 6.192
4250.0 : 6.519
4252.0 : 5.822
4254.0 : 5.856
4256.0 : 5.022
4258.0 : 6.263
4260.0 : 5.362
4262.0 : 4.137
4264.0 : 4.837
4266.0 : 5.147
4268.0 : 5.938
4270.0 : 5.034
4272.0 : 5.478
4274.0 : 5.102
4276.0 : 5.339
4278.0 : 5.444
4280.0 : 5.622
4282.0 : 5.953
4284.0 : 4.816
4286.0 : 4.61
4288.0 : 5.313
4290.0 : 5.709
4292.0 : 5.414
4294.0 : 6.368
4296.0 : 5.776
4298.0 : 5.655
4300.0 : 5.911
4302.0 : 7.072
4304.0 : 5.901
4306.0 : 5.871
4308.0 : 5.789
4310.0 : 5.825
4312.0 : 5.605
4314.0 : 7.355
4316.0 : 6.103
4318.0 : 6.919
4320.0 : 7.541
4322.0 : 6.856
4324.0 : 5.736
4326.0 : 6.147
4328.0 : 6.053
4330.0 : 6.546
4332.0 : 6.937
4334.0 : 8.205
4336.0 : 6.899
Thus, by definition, -4.1 AA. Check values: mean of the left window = 5.55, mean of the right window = 5.32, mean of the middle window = 6.01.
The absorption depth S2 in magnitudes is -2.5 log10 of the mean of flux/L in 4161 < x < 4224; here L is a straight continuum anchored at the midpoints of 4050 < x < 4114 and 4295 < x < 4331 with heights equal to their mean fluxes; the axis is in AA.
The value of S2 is 0.13 mag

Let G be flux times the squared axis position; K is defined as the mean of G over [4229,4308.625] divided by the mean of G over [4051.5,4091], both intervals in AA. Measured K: 1.15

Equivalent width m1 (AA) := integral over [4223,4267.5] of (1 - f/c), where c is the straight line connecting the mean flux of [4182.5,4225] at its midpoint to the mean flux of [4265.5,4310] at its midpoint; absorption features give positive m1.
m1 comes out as -3.4 AA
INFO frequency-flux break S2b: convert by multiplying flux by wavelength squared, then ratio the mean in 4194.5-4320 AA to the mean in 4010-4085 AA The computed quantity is 1.10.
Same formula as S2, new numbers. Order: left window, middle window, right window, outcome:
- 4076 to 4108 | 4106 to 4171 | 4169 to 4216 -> 0.00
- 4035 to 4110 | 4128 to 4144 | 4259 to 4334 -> 0.08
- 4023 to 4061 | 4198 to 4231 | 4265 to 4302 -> 0.09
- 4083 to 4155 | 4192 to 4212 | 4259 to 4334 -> 0.16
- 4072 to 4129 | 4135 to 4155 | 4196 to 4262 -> 0.09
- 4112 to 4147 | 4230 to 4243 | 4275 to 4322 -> -0.10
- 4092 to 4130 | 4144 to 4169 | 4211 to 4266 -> 0.12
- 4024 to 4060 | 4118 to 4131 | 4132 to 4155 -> -0.13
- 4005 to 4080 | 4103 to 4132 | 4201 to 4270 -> -0.08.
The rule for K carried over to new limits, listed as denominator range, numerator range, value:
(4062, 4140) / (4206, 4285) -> 1.03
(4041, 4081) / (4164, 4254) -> 1.08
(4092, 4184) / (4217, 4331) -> 1.09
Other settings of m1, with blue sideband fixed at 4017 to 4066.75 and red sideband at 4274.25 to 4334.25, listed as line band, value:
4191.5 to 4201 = 1.2 AA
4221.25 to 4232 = 1.2 AA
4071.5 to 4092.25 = 0.2 AA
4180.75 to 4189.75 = 0.3 AA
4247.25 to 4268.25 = 1.5 AA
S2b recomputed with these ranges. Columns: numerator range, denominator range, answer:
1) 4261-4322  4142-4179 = 1.15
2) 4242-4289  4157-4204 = 1.07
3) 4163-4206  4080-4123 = 0.93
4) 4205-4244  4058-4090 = 1.09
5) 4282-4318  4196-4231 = 1.20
